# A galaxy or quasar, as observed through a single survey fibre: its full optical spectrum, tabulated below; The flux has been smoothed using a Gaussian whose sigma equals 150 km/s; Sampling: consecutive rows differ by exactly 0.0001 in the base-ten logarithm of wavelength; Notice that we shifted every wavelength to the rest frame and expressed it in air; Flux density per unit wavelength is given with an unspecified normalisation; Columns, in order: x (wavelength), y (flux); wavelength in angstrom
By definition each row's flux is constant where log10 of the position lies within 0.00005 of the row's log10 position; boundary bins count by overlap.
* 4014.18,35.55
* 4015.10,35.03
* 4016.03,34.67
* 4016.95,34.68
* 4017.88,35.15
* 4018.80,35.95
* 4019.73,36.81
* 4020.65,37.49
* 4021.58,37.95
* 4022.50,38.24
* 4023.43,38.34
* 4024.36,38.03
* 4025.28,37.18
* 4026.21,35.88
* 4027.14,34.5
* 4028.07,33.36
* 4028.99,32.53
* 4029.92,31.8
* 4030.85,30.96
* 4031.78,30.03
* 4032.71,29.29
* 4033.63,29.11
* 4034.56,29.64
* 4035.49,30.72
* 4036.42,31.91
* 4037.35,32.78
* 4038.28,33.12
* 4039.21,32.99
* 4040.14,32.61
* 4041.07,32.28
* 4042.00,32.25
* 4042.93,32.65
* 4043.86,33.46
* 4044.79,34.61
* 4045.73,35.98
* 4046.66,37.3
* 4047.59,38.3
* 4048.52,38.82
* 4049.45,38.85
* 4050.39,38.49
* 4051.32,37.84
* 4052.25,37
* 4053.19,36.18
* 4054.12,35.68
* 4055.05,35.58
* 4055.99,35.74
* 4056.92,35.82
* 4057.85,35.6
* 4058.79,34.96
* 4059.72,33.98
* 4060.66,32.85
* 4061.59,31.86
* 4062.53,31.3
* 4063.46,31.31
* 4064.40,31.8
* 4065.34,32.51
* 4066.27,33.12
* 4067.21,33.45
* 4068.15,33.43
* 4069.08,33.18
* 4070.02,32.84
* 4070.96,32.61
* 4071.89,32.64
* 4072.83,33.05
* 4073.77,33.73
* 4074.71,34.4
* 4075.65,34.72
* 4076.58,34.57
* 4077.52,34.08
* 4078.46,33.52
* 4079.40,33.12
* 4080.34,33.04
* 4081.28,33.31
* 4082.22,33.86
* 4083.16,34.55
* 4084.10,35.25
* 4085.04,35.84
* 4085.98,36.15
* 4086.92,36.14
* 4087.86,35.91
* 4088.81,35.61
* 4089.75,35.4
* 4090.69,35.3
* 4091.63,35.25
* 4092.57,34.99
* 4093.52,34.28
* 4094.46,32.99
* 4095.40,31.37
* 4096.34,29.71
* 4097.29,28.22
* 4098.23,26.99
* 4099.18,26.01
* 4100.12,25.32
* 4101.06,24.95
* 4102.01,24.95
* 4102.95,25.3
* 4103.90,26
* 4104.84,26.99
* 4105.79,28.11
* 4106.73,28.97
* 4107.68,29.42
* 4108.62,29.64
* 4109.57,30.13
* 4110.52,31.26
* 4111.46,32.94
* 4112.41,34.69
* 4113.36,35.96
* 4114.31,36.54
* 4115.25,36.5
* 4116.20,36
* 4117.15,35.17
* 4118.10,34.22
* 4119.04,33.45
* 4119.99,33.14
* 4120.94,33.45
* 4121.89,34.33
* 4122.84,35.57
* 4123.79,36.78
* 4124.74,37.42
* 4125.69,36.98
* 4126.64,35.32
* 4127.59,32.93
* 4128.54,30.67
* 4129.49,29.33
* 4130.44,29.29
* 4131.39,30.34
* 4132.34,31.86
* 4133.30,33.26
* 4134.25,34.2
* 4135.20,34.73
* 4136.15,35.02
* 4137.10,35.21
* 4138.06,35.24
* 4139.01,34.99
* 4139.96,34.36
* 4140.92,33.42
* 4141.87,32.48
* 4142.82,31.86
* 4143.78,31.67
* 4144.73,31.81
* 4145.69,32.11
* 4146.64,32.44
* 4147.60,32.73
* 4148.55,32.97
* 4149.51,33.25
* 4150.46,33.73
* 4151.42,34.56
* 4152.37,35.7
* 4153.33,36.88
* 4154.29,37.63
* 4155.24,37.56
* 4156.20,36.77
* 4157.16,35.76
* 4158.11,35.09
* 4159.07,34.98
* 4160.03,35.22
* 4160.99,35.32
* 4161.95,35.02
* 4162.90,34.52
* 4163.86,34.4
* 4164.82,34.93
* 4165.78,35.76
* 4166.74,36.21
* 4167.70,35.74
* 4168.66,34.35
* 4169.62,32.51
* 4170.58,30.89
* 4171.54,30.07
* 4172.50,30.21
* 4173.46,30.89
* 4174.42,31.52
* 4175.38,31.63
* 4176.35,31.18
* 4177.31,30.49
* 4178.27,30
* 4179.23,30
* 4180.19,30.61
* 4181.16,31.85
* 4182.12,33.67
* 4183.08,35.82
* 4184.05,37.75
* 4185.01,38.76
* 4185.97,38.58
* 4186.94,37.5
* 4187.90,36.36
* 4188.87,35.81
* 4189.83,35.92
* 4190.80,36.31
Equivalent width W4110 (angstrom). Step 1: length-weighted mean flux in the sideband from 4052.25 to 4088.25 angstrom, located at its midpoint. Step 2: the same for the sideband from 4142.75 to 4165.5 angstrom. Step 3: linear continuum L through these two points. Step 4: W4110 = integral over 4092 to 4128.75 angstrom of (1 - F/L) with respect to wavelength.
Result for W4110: 2.7 angstrom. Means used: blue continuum 34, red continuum 34.5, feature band 31.8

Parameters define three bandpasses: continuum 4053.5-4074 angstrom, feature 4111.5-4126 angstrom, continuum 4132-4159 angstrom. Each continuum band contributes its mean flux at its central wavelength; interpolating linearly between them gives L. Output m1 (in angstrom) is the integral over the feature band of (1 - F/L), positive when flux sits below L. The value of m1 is -0.5 angstrom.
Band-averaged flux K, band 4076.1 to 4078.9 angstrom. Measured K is 34.1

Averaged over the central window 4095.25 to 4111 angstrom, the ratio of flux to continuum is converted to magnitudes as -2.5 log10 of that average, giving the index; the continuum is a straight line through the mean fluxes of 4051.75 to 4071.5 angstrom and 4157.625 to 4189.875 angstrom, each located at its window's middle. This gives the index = 0.22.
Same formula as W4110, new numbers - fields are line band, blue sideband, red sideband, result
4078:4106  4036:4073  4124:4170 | 2.12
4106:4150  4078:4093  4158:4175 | 1.19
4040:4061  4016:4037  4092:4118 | -1.64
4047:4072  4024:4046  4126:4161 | -1.29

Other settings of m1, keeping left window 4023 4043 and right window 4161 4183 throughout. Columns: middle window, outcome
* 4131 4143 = -0.4 angstrom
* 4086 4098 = -0.3 angstrom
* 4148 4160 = -1.0 angstrom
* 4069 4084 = -0.4 angstrom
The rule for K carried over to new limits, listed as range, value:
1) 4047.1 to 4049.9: 38.7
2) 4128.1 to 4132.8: 30.3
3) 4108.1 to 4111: 30.4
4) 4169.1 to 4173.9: 31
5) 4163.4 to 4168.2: 35.4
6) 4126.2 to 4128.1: 34.1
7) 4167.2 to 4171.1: 33.4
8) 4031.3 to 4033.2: 29.7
